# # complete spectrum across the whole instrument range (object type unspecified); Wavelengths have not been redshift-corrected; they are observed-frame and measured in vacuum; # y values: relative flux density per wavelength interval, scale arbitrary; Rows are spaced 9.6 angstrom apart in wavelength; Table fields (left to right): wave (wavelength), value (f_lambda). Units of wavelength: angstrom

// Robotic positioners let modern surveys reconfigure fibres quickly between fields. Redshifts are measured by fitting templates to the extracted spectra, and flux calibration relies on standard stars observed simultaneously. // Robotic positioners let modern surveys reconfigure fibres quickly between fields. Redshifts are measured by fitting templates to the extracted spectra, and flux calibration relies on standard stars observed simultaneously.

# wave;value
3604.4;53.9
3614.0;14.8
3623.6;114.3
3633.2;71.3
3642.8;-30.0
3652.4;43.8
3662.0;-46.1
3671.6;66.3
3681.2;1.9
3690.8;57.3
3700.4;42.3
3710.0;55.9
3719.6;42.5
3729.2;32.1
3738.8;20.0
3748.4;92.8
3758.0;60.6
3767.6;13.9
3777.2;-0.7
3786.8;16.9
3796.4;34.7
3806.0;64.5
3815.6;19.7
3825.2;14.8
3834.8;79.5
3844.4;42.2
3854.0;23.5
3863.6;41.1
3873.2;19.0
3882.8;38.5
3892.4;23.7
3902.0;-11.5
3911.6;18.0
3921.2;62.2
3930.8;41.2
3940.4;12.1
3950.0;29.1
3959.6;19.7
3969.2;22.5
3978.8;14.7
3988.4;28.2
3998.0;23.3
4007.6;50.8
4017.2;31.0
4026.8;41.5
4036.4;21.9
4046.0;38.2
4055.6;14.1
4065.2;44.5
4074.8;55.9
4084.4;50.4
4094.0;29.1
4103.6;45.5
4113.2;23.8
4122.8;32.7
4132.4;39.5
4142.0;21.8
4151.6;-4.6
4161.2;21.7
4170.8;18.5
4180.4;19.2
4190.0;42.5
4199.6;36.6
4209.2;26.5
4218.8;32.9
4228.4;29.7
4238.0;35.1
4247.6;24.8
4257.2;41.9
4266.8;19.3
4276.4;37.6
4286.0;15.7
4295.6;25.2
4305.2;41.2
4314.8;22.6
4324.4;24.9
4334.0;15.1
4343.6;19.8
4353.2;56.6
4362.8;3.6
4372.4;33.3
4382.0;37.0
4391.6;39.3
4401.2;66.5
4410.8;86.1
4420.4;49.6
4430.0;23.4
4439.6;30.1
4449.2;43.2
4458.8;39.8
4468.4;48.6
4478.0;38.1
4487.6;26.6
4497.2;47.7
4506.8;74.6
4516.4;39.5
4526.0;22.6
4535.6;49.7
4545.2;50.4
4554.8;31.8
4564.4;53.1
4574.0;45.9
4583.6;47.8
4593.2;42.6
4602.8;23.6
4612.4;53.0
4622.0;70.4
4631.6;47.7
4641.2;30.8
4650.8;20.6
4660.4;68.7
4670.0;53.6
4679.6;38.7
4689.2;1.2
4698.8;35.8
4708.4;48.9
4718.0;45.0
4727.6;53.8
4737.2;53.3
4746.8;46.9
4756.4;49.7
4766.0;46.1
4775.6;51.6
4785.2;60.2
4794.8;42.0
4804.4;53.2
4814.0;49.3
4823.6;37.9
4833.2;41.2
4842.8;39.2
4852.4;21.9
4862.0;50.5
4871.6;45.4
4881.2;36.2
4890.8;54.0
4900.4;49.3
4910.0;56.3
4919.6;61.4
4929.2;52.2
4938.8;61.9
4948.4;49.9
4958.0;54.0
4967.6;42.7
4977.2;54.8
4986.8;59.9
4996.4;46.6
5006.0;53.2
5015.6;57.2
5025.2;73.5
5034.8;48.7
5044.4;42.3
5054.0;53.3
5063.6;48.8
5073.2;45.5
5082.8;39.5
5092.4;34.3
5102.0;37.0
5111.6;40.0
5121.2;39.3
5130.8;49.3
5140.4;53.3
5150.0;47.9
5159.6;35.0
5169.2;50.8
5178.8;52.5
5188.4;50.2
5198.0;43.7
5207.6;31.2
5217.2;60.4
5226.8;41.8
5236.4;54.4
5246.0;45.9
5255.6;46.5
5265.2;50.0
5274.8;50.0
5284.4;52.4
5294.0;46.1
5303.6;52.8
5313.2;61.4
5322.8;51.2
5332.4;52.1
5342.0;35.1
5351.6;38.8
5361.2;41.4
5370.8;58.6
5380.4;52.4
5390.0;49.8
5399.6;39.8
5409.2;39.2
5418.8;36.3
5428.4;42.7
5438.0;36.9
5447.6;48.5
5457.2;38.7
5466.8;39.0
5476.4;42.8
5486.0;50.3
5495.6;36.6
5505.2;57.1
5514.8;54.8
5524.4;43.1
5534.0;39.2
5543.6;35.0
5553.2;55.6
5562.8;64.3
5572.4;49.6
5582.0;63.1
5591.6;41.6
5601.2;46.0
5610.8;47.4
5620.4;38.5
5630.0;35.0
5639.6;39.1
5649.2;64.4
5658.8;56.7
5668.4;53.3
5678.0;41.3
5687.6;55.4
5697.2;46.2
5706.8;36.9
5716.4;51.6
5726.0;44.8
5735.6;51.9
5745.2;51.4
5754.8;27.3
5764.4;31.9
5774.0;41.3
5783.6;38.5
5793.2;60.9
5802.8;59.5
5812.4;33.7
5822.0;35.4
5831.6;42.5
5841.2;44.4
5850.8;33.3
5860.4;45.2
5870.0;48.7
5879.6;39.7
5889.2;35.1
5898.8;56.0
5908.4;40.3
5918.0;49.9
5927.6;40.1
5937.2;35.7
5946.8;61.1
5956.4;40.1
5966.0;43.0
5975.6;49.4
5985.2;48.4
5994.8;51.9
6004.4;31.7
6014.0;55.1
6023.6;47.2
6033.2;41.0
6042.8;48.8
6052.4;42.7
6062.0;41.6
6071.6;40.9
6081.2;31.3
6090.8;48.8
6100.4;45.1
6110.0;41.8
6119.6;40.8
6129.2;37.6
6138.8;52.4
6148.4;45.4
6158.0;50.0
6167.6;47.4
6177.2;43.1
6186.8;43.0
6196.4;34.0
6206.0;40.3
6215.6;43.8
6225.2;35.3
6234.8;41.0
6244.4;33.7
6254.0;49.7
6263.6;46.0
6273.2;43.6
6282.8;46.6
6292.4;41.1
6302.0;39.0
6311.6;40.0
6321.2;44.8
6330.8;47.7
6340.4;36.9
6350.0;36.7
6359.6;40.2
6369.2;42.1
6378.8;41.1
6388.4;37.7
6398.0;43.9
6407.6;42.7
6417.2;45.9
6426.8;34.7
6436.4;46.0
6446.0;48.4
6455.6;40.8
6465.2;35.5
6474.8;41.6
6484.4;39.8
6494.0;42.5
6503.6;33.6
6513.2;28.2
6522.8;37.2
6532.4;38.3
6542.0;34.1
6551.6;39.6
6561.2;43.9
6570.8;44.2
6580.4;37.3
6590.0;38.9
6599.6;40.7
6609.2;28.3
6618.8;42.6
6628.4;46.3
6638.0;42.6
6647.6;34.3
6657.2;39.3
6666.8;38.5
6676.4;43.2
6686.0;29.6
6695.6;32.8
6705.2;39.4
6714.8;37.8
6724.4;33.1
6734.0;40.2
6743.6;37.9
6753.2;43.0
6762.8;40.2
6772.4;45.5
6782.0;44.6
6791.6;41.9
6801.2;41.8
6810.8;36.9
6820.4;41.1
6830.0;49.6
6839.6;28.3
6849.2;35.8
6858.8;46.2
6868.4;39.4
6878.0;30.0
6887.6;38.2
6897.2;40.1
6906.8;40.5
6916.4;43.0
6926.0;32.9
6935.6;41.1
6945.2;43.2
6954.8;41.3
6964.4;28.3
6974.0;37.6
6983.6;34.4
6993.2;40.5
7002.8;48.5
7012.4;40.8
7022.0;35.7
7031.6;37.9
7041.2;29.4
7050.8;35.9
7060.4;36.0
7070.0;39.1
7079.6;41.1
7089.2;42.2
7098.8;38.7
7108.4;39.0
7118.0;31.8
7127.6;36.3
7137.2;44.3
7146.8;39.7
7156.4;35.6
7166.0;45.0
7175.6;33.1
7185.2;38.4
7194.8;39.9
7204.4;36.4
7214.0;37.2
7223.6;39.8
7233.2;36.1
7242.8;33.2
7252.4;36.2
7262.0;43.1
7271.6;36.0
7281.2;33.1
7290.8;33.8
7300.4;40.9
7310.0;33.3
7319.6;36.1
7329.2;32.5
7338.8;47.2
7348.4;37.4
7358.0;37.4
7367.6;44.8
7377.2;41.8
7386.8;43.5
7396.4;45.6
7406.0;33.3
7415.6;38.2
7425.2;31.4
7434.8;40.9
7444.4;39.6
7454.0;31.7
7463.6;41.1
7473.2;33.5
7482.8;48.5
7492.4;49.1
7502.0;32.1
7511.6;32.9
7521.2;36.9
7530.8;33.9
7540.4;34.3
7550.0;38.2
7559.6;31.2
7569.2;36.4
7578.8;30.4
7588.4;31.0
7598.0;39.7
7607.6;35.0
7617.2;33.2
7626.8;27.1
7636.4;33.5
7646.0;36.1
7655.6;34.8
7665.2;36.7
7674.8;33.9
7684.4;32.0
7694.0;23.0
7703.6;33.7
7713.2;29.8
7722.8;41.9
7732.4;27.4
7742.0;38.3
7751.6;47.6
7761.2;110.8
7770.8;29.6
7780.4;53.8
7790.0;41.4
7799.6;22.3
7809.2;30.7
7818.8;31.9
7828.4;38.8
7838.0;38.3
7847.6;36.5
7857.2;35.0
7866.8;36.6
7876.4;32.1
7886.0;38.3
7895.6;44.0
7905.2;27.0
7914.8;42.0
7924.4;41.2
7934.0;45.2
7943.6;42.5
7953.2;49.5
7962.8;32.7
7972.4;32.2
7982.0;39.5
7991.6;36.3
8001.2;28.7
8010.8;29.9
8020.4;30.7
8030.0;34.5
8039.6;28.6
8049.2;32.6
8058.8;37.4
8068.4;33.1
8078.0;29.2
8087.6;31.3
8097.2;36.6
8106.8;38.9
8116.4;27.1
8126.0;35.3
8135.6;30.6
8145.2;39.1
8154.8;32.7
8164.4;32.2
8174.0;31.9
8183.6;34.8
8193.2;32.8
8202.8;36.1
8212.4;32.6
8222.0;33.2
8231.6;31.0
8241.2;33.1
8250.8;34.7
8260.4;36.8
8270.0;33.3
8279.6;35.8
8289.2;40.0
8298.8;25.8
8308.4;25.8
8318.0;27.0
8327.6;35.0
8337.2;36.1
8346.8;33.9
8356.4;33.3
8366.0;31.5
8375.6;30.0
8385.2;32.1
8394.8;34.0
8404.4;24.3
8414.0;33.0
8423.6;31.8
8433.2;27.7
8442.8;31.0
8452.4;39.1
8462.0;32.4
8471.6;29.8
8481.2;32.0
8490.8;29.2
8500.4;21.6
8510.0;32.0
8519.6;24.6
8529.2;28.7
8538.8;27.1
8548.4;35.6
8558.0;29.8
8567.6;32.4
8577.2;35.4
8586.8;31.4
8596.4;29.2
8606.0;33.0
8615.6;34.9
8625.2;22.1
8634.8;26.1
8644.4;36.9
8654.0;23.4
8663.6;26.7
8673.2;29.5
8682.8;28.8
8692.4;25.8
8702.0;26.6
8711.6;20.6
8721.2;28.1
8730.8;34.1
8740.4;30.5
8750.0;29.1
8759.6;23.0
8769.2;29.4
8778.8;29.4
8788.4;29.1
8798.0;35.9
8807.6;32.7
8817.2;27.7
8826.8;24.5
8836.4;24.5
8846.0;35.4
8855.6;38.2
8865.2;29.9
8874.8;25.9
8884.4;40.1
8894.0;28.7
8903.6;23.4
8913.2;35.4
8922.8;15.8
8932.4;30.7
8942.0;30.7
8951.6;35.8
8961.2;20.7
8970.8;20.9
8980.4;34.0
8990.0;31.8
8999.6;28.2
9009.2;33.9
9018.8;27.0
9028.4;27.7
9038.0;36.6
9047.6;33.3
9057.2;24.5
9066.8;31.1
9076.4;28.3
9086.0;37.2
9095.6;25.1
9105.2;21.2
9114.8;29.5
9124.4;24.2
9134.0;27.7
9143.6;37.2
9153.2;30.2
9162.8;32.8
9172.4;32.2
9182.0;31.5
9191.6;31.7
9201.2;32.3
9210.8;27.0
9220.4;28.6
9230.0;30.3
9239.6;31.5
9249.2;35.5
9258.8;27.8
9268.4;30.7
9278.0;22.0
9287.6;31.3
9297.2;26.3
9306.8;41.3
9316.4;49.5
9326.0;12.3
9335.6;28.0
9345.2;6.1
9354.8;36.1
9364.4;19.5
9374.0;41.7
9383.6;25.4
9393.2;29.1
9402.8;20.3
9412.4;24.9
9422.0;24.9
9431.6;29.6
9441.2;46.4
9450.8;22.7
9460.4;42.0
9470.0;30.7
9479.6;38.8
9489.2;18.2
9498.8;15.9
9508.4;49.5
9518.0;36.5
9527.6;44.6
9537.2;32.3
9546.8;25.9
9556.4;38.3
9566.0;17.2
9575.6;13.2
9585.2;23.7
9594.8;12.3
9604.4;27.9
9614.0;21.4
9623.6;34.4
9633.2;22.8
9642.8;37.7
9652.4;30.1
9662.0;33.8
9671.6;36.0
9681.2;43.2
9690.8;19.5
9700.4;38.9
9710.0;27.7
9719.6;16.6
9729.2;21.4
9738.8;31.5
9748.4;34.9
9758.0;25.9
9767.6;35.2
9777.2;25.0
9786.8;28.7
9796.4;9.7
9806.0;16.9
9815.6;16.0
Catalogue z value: 0.18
